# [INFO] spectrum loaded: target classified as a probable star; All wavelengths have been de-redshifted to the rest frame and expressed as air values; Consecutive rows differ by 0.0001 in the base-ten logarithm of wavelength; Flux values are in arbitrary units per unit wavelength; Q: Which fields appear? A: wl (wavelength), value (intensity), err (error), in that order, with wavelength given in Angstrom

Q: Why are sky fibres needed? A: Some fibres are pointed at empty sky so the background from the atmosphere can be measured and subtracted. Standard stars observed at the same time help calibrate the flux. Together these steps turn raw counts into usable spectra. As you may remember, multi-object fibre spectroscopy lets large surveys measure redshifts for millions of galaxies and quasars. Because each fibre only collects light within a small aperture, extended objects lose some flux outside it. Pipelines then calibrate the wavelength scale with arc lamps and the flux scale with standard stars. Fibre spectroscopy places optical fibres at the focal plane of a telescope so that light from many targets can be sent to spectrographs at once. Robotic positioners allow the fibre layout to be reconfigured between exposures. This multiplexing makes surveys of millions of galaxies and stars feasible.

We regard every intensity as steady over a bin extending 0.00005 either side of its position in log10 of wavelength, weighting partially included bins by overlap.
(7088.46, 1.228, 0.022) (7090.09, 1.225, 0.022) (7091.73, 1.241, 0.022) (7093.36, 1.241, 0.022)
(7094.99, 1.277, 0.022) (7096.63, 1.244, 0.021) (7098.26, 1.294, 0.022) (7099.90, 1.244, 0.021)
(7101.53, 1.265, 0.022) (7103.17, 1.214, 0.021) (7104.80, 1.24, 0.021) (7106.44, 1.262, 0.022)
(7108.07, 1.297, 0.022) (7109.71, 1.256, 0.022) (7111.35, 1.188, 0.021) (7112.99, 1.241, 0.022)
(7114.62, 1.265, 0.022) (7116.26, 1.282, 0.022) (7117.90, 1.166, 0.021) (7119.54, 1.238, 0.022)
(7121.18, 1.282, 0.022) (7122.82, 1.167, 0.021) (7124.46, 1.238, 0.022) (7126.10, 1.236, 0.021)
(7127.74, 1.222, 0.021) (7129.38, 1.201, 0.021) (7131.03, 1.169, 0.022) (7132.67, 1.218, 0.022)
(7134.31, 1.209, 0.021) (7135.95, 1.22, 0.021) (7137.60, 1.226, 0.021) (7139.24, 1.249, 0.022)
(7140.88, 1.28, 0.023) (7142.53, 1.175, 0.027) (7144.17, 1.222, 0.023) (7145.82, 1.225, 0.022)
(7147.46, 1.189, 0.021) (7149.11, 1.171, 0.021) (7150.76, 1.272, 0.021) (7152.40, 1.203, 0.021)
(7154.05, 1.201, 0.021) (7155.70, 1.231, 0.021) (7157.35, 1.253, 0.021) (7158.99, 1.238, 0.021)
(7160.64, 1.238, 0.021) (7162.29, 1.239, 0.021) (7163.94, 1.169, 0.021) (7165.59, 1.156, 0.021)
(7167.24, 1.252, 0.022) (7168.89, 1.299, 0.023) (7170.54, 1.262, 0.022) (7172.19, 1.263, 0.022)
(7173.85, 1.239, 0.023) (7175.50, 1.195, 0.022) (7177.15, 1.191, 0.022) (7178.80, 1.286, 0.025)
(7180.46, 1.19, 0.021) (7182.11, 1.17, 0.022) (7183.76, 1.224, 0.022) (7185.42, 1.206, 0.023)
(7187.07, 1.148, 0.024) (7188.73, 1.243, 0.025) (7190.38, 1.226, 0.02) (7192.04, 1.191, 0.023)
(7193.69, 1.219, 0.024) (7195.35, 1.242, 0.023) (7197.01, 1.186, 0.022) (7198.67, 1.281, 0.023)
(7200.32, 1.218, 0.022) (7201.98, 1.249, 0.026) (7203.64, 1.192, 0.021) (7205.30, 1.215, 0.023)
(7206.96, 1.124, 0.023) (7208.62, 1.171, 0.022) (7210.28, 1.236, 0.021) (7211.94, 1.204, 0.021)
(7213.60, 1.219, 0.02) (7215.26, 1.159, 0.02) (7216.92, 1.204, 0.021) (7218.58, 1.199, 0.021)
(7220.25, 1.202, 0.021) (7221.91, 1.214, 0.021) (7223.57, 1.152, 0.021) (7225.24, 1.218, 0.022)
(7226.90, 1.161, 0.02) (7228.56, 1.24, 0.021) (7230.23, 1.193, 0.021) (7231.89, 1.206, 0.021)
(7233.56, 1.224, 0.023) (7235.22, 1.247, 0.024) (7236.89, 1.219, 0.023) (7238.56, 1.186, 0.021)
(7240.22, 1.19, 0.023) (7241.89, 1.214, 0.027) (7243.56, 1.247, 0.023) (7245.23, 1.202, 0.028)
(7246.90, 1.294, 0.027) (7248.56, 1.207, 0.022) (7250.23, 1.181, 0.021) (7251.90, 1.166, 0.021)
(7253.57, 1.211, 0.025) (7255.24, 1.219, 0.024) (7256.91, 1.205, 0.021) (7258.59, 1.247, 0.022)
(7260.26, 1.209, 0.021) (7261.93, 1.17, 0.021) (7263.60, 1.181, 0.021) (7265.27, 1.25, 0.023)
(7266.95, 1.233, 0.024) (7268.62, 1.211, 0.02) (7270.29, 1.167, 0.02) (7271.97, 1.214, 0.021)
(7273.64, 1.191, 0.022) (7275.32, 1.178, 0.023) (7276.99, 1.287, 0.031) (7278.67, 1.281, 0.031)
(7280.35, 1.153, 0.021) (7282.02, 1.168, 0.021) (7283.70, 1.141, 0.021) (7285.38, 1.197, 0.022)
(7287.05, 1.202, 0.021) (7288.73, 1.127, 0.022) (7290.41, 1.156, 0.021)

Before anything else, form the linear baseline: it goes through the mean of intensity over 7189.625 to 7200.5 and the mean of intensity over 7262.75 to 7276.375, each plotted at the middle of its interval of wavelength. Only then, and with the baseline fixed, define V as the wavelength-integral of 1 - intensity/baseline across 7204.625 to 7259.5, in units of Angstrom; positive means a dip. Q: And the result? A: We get 0.40 Angstrom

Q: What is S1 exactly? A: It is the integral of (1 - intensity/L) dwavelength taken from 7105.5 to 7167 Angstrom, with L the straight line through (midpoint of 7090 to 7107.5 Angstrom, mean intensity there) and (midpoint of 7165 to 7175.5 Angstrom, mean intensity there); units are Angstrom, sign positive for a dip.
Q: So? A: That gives 1.1 Angstrom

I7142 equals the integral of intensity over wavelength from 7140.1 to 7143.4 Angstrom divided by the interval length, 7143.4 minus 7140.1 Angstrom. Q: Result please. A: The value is 1.23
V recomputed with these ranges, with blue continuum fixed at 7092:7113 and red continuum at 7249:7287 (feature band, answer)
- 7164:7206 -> 0.2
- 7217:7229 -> 0.2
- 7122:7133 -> 0.3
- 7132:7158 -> 0.4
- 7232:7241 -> 0.0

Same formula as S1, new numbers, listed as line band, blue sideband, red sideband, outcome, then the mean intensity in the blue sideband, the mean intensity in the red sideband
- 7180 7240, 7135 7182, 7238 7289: 0.52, 1.23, 1.21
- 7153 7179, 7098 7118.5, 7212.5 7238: -0.11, 1.25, 1.2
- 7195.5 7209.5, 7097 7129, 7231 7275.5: 0.18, 1.24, 1.21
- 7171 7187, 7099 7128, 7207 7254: 0.05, 1.24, 1.2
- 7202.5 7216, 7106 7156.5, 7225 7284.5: 0.26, 1.23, 1.21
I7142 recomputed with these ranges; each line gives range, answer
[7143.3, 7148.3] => 1.21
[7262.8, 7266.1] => 1.22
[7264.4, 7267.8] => 1.24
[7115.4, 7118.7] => 1.22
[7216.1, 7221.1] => 1.2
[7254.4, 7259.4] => 1.22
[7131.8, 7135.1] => 1.21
